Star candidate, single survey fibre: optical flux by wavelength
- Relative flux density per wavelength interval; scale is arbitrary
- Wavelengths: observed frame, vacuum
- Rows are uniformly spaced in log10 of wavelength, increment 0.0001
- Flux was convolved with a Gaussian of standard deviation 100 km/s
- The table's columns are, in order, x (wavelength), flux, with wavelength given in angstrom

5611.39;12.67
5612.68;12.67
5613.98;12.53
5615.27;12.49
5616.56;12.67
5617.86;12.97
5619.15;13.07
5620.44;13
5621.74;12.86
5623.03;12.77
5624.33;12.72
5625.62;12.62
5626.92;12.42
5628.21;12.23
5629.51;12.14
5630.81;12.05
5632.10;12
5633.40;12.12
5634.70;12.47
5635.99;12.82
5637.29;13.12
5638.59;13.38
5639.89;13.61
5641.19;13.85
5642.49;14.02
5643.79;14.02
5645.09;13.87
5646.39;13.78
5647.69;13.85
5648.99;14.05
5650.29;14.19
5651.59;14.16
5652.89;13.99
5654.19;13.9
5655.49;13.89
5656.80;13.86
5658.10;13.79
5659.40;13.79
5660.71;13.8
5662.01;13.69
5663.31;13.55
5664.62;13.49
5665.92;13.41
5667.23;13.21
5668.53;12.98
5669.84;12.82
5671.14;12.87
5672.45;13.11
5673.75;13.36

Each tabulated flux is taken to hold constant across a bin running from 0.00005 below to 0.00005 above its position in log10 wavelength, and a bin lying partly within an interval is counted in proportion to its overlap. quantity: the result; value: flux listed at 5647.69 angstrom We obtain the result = 13.85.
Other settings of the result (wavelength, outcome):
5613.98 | 12.53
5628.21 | 12.23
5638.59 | 13.38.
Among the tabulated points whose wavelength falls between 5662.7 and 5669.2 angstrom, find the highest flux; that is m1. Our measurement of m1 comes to 13.55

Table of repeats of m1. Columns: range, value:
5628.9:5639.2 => 13.38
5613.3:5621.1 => 13.07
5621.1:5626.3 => 12.86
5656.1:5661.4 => 13.86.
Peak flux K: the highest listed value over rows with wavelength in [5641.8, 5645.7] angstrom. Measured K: 14.02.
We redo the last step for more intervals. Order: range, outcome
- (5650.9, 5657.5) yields 14.16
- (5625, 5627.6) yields 12.62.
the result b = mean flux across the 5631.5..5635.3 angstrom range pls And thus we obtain 12.2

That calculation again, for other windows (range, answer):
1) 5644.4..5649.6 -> 13.9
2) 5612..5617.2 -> 12.6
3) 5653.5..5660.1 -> 13.8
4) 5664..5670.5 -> 13.2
